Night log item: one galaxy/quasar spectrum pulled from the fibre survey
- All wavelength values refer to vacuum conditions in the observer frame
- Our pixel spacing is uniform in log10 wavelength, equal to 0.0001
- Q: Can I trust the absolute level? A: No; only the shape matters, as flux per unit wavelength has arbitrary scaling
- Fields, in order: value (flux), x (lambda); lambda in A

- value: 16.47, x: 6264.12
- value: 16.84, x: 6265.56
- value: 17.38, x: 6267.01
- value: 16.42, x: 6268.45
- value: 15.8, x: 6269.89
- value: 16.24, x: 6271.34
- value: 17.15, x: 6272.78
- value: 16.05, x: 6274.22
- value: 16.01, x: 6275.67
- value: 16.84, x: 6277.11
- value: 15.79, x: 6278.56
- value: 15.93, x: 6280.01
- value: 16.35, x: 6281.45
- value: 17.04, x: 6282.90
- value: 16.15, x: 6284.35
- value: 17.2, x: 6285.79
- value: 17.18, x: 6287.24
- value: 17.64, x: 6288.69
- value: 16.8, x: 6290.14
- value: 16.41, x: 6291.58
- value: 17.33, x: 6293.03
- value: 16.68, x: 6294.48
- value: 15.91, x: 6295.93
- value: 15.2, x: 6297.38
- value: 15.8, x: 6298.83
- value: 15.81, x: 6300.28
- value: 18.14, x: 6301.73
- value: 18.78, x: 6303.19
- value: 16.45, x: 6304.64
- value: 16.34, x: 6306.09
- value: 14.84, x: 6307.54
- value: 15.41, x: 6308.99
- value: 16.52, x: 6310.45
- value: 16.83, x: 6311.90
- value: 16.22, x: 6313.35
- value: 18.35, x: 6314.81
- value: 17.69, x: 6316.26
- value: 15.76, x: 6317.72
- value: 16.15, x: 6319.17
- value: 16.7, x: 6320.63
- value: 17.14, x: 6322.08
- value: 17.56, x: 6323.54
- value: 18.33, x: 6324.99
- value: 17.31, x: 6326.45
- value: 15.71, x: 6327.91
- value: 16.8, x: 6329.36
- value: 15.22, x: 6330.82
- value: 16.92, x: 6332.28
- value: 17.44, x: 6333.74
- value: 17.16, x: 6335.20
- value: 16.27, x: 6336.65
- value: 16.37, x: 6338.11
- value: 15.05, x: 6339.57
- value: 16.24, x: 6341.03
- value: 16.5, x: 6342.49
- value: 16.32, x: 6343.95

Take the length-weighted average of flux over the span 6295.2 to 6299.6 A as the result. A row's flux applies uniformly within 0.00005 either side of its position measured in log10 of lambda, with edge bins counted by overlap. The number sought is 15.6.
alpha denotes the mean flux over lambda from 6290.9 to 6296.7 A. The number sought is 16.6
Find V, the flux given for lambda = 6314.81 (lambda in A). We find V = 18.35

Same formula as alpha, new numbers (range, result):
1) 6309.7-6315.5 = 16.9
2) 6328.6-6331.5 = 16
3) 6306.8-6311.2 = 15.6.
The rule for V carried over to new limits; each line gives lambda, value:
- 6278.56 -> 15.79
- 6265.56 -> 16.84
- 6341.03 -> 16.24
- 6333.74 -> 17.44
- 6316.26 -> 17.69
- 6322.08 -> 17.14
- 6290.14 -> 16.8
